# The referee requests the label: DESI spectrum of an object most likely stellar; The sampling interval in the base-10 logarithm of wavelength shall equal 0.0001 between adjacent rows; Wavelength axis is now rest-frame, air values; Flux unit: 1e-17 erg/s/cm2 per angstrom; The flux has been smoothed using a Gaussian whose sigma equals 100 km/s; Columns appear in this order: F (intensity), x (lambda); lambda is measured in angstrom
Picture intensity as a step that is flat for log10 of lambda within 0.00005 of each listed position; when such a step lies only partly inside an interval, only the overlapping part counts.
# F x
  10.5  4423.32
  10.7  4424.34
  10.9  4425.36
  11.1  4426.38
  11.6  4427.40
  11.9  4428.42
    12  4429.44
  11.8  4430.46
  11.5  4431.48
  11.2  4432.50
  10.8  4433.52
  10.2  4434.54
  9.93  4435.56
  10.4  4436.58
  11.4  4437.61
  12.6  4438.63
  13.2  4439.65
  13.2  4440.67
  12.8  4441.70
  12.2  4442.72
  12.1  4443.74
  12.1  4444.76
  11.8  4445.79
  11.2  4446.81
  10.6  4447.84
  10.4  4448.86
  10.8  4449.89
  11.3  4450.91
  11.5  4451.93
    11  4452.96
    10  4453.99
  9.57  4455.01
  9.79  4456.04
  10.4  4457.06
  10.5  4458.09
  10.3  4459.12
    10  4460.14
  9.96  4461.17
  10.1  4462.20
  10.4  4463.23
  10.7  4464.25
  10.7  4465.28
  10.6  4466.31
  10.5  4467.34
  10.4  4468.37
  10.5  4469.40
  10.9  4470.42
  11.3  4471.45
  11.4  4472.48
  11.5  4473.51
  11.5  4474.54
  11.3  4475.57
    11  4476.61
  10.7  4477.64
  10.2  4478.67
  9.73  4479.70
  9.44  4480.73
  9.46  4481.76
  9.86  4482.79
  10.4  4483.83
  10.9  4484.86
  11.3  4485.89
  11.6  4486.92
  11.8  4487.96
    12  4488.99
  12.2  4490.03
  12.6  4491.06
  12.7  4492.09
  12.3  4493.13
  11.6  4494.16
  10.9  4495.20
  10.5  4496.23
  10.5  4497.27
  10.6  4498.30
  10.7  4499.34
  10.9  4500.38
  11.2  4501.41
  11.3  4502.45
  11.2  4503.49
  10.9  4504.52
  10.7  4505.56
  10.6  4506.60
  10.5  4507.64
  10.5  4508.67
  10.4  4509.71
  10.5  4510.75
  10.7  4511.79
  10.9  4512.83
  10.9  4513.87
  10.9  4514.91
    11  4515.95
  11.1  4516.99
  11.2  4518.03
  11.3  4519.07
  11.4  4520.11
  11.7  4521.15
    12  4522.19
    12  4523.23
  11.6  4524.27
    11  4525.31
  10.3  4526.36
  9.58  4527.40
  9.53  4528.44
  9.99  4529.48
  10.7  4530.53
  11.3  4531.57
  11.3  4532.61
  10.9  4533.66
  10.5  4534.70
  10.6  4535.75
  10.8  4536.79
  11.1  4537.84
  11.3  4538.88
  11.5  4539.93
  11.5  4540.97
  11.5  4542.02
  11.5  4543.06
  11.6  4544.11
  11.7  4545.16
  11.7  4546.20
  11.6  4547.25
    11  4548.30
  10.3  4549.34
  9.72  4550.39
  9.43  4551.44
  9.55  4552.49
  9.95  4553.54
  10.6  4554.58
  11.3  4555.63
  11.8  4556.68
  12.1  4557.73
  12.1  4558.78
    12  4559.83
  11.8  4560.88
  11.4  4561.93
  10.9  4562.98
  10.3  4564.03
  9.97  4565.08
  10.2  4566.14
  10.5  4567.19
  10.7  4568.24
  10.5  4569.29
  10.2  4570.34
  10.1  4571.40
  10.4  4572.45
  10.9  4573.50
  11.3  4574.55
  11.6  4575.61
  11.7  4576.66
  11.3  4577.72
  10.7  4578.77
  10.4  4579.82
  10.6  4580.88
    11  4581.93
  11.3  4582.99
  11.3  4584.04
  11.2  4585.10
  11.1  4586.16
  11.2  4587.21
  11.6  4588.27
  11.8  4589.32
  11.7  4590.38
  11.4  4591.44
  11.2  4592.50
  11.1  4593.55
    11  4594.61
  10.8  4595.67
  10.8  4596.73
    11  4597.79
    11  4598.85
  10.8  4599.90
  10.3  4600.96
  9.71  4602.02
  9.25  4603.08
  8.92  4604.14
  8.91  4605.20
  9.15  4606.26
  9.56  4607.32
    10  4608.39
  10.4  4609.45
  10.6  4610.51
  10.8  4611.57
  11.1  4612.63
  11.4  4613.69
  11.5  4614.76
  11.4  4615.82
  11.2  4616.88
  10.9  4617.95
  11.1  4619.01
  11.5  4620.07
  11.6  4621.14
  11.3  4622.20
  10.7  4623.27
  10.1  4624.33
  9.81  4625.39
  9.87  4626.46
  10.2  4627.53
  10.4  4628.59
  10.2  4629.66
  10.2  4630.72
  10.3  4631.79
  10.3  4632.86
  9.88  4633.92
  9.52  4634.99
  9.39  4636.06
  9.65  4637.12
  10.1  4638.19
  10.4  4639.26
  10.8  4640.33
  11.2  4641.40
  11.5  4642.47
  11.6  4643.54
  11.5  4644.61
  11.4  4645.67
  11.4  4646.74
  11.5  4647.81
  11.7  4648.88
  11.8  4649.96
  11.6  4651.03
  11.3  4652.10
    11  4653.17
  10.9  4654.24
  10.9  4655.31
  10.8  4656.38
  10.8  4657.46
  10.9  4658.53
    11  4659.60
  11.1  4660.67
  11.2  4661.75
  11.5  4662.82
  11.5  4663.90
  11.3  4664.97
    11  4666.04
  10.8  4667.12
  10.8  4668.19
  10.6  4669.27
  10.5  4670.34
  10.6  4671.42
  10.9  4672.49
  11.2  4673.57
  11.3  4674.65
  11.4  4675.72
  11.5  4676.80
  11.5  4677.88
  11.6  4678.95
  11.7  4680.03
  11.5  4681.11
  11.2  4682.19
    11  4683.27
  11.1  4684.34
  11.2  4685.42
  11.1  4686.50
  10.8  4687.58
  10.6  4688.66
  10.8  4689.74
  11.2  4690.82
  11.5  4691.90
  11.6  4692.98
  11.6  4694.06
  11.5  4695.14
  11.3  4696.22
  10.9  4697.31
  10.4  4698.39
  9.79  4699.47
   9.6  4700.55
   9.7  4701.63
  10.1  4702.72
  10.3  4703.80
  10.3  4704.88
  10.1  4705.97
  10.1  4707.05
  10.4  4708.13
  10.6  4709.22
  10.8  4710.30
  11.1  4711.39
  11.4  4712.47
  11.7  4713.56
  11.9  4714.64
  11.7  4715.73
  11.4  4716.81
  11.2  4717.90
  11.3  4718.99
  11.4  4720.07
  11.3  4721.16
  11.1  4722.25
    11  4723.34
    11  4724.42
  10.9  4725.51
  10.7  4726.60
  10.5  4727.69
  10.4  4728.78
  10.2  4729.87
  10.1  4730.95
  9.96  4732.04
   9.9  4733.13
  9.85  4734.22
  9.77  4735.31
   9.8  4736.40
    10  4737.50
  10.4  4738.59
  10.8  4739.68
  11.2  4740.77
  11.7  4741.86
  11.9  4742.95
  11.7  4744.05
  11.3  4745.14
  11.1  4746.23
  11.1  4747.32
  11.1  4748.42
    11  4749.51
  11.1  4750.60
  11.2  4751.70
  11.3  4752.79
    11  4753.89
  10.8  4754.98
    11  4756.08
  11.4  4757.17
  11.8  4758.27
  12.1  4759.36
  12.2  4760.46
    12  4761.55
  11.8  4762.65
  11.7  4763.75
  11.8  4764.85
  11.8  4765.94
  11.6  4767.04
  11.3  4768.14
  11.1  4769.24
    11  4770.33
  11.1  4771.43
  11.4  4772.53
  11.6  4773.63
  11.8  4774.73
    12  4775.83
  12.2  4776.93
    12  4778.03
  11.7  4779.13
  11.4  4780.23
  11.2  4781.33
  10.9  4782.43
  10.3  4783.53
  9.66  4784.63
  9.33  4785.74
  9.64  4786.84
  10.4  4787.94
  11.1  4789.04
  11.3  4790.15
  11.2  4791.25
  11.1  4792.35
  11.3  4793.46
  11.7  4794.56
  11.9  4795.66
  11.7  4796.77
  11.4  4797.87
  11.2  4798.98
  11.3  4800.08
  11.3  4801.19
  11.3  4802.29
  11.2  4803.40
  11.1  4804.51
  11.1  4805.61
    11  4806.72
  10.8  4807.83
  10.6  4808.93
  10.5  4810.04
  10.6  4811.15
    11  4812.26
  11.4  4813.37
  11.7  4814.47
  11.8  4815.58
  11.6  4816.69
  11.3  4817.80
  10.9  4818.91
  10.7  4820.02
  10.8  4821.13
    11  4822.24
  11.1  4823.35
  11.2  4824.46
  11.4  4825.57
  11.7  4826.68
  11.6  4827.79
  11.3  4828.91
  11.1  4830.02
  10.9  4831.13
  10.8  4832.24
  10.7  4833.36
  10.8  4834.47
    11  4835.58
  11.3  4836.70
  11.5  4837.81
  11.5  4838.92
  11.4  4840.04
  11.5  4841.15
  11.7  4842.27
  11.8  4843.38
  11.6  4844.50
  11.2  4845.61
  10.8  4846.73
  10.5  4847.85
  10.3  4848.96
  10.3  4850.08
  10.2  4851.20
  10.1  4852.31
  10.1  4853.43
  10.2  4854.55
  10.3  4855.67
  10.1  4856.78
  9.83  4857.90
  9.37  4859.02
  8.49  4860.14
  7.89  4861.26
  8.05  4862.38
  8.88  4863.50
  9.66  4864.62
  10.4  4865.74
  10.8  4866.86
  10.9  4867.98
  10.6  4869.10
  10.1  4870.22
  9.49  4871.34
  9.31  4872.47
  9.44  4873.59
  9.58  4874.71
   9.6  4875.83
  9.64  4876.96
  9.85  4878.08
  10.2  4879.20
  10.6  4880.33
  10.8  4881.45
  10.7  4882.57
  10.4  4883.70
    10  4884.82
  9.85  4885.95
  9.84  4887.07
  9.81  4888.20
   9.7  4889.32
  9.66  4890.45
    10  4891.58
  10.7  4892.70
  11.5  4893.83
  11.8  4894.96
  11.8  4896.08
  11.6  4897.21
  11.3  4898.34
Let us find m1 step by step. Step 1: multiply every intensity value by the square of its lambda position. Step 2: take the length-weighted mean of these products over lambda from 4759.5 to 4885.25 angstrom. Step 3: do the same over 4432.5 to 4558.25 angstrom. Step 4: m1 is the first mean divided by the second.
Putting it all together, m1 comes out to 1.14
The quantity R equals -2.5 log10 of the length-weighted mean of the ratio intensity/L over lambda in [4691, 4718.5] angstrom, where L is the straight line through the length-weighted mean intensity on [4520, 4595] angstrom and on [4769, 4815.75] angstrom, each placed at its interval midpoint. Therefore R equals 0.02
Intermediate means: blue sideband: 11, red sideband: 11.1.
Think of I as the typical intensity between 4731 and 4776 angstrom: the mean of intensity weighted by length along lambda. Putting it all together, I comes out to 11.2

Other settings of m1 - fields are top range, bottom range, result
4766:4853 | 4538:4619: 1.13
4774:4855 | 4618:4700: 1.08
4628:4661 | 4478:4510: 1.05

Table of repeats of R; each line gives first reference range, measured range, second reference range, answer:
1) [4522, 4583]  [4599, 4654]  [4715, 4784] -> 0.04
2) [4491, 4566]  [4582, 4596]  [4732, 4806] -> -0.02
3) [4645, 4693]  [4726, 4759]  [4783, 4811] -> 0.02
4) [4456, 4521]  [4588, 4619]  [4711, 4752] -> 0.02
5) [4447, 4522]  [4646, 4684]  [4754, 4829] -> -0.01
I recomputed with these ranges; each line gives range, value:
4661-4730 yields 11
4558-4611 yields 10.8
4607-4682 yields 10.9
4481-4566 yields 11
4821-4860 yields 10.9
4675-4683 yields 11.5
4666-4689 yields 11.1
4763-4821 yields 11.2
